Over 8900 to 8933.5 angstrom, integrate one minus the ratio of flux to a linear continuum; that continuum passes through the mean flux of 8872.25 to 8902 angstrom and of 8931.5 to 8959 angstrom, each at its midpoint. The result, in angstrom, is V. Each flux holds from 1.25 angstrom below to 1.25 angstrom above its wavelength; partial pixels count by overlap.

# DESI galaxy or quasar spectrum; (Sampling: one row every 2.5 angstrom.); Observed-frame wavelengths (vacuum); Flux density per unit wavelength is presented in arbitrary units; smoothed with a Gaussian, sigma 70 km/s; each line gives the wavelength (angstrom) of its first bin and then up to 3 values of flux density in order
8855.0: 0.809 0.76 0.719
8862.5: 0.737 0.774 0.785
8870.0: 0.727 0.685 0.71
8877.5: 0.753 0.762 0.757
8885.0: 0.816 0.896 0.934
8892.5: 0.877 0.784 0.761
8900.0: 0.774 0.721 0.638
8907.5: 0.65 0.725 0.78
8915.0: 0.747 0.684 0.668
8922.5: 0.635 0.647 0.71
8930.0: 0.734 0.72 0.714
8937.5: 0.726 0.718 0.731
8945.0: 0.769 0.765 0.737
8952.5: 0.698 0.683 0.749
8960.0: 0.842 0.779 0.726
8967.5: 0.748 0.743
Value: 2.71 angstrom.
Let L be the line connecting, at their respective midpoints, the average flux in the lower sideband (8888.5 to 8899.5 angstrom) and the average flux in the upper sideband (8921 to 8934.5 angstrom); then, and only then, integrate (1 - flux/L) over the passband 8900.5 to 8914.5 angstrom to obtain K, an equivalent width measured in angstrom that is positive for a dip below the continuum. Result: 1.2 angstrom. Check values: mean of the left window 0.836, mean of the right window 0.69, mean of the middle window 0.709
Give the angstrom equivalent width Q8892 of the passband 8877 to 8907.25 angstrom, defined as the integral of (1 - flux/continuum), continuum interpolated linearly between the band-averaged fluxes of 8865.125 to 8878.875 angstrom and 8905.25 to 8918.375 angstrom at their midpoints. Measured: -2.58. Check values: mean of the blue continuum 0.736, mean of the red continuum 0.712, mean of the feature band 0.786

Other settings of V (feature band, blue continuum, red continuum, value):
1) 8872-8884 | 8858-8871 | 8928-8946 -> 0.1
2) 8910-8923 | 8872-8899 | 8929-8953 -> 0.9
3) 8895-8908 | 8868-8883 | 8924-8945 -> 0.1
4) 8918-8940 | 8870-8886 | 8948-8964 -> 1.5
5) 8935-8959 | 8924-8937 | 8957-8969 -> 0.2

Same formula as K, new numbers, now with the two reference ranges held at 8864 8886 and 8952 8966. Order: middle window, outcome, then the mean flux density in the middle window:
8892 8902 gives -0.49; 0.787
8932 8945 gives 0.40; 0.726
